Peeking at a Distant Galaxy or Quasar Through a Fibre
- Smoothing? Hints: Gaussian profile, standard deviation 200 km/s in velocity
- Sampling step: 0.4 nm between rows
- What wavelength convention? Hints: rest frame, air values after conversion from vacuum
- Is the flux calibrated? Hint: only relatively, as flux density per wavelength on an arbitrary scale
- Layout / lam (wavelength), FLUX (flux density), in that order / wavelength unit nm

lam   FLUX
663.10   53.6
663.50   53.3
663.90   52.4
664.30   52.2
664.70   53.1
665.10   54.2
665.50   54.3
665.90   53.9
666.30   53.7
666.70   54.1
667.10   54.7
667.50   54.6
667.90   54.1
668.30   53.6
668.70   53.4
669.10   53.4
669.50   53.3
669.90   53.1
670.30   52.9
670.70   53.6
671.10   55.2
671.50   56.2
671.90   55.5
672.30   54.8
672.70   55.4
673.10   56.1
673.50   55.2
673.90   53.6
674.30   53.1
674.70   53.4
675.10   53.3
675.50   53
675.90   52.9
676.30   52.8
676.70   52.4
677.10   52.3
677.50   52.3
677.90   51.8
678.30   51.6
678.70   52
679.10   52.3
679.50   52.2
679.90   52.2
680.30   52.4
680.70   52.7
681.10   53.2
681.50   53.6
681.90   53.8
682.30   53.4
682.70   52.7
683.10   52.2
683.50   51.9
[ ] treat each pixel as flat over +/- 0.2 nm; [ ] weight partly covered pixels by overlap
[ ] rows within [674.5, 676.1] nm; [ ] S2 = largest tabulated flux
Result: 53.4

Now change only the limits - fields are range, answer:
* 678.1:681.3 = 53.2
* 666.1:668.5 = 54.7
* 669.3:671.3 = 55.2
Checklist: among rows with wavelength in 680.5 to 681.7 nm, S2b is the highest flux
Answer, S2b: 53.6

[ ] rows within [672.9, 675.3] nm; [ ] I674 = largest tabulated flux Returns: 56.1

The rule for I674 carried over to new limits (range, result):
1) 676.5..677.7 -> 52.4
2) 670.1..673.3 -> 56.2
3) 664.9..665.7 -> 54.3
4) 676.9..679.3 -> 52.3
